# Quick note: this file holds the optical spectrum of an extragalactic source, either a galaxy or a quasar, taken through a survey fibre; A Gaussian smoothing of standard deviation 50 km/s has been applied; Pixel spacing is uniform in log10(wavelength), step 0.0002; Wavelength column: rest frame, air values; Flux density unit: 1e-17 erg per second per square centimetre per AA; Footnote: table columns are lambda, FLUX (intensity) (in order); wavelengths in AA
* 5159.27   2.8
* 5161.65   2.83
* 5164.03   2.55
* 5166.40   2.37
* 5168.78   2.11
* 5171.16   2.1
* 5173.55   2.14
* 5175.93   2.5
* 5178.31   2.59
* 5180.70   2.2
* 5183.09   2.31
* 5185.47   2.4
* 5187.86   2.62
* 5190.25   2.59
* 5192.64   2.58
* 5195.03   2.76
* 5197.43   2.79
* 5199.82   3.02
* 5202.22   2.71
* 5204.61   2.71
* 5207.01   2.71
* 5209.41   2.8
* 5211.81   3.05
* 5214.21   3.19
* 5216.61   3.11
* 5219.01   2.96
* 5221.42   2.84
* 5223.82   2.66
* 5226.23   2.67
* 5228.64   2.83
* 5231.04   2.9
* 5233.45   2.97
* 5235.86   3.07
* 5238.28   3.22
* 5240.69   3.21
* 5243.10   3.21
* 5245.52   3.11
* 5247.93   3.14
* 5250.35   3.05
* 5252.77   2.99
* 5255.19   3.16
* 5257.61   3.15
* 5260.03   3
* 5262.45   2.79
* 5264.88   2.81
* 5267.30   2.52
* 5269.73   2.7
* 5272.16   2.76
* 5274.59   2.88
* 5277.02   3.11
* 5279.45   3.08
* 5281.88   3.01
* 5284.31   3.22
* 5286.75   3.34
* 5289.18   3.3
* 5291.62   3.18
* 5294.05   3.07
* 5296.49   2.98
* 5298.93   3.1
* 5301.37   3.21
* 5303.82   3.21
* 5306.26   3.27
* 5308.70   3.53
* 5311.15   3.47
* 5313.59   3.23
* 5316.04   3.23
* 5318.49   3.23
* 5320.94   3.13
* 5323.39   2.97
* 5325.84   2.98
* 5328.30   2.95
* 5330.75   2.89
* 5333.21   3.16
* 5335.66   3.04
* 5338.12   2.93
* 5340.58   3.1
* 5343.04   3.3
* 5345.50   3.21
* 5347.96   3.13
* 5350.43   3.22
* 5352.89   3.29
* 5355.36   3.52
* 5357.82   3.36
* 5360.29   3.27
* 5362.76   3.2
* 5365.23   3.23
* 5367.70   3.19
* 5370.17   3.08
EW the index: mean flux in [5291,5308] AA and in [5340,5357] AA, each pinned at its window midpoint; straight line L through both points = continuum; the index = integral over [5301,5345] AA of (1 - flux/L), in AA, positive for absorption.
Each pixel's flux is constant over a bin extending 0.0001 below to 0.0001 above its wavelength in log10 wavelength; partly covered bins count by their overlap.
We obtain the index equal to 0.7 AA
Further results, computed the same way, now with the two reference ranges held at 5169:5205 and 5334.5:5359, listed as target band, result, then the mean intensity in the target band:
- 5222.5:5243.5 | -1.9 AA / 2.96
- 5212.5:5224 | -1.4 AA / 2.98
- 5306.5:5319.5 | -1.1 AA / 3.34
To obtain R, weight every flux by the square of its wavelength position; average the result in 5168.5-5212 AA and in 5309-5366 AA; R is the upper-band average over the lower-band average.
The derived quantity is 1.31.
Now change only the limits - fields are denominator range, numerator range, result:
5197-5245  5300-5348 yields 1.12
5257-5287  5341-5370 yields 1.14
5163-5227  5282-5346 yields 1.26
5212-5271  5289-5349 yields 1.09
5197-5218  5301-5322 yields 1.18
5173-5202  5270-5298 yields 1.25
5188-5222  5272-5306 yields 1.14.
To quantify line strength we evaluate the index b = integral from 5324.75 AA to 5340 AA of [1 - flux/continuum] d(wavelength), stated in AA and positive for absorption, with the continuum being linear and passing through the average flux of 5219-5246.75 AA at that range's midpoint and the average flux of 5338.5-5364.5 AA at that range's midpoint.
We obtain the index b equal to 1.0 AA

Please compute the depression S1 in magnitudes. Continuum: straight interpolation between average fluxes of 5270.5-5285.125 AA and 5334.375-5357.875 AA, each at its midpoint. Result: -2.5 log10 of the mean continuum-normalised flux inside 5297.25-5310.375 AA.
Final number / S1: -0.06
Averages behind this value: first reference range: 3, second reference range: 3.2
